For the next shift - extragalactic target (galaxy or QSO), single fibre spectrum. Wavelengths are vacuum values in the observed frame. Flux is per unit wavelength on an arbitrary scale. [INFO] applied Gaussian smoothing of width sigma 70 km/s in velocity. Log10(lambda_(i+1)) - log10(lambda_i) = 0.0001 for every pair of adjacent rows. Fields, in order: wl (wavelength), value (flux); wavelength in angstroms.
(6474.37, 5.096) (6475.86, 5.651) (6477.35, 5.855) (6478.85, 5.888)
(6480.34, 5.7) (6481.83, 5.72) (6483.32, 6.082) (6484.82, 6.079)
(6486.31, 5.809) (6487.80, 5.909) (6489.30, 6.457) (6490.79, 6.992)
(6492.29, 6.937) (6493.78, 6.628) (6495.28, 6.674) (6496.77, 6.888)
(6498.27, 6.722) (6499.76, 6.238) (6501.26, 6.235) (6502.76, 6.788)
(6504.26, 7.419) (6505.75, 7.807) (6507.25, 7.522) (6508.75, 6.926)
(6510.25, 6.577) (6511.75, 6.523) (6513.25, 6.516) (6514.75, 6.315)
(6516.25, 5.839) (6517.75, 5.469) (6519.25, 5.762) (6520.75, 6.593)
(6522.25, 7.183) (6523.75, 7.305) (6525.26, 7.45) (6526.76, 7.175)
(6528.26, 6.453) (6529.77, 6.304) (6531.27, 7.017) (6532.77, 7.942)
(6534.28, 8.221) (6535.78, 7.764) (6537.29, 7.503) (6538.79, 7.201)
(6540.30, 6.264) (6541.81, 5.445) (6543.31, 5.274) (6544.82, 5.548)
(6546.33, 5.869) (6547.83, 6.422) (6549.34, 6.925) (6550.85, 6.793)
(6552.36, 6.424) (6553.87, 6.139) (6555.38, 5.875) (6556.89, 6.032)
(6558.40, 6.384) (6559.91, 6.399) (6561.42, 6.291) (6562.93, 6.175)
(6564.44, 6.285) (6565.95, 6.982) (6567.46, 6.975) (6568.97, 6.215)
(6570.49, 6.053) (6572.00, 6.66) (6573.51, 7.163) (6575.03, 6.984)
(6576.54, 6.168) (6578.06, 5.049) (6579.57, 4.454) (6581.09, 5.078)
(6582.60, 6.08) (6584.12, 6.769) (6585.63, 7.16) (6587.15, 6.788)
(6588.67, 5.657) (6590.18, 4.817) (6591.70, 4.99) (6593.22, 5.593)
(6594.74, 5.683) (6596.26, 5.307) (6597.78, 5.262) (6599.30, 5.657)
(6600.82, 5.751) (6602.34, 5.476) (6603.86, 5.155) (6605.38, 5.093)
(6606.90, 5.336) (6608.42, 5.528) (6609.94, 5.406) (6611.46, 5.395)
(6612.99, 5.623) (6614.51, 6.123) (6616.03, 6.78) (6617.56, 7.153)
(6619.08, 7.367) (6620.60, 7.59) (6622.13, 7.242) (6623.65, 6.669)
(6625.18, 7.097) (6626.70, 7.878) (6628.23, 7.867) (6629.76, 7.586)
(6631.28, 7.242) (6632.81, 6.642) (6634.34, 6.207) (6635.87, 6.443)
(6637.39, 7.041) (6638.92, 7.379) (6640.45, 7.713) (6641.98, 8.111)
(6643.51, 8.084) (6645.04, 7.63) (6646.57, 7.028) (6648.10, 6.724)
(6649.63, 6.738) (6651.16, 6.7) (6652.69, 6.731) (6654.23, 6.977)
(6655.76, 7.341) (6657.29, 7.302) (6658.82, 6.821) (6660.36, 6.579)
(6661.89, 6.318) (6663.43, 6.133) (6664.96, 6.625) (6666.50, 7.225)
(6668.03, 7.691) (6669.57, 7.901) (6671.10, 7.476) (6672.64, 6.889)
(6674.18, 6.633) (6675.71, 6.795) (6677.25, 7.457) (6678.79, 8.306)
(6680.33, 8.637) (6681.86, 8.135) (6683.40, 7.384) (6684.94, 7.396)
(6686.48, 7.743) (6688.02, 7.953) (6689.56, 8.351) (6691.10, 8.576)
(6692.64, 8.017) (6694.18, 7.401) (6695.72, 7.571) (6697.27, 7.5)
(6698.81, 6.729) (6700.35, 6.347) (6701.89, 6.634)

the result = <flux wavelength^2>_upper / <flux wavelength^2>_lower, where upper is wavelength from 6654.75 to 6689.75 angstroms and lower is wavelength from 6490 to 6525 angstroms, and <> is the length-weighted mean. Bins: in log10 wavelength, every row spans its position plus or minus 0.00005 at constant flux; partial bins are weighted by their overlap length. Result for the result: 1.2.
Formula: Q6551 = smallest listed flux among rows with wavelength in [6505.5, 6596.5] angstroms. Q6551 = 4.454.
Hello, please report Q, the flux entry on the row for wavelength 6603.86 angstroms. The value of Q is 5.155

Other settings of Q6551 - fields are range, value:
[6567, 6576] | 6.053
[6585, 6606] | 4.817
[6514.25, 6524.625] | 5.469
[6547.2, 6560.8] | 5.875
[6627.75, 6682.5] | 6.133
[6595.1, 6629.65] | 5.093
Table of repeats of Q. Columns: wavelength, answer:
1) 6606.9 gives 5.336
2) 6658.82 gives 6.821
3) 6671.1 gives 7.476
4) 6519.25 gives 5.762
